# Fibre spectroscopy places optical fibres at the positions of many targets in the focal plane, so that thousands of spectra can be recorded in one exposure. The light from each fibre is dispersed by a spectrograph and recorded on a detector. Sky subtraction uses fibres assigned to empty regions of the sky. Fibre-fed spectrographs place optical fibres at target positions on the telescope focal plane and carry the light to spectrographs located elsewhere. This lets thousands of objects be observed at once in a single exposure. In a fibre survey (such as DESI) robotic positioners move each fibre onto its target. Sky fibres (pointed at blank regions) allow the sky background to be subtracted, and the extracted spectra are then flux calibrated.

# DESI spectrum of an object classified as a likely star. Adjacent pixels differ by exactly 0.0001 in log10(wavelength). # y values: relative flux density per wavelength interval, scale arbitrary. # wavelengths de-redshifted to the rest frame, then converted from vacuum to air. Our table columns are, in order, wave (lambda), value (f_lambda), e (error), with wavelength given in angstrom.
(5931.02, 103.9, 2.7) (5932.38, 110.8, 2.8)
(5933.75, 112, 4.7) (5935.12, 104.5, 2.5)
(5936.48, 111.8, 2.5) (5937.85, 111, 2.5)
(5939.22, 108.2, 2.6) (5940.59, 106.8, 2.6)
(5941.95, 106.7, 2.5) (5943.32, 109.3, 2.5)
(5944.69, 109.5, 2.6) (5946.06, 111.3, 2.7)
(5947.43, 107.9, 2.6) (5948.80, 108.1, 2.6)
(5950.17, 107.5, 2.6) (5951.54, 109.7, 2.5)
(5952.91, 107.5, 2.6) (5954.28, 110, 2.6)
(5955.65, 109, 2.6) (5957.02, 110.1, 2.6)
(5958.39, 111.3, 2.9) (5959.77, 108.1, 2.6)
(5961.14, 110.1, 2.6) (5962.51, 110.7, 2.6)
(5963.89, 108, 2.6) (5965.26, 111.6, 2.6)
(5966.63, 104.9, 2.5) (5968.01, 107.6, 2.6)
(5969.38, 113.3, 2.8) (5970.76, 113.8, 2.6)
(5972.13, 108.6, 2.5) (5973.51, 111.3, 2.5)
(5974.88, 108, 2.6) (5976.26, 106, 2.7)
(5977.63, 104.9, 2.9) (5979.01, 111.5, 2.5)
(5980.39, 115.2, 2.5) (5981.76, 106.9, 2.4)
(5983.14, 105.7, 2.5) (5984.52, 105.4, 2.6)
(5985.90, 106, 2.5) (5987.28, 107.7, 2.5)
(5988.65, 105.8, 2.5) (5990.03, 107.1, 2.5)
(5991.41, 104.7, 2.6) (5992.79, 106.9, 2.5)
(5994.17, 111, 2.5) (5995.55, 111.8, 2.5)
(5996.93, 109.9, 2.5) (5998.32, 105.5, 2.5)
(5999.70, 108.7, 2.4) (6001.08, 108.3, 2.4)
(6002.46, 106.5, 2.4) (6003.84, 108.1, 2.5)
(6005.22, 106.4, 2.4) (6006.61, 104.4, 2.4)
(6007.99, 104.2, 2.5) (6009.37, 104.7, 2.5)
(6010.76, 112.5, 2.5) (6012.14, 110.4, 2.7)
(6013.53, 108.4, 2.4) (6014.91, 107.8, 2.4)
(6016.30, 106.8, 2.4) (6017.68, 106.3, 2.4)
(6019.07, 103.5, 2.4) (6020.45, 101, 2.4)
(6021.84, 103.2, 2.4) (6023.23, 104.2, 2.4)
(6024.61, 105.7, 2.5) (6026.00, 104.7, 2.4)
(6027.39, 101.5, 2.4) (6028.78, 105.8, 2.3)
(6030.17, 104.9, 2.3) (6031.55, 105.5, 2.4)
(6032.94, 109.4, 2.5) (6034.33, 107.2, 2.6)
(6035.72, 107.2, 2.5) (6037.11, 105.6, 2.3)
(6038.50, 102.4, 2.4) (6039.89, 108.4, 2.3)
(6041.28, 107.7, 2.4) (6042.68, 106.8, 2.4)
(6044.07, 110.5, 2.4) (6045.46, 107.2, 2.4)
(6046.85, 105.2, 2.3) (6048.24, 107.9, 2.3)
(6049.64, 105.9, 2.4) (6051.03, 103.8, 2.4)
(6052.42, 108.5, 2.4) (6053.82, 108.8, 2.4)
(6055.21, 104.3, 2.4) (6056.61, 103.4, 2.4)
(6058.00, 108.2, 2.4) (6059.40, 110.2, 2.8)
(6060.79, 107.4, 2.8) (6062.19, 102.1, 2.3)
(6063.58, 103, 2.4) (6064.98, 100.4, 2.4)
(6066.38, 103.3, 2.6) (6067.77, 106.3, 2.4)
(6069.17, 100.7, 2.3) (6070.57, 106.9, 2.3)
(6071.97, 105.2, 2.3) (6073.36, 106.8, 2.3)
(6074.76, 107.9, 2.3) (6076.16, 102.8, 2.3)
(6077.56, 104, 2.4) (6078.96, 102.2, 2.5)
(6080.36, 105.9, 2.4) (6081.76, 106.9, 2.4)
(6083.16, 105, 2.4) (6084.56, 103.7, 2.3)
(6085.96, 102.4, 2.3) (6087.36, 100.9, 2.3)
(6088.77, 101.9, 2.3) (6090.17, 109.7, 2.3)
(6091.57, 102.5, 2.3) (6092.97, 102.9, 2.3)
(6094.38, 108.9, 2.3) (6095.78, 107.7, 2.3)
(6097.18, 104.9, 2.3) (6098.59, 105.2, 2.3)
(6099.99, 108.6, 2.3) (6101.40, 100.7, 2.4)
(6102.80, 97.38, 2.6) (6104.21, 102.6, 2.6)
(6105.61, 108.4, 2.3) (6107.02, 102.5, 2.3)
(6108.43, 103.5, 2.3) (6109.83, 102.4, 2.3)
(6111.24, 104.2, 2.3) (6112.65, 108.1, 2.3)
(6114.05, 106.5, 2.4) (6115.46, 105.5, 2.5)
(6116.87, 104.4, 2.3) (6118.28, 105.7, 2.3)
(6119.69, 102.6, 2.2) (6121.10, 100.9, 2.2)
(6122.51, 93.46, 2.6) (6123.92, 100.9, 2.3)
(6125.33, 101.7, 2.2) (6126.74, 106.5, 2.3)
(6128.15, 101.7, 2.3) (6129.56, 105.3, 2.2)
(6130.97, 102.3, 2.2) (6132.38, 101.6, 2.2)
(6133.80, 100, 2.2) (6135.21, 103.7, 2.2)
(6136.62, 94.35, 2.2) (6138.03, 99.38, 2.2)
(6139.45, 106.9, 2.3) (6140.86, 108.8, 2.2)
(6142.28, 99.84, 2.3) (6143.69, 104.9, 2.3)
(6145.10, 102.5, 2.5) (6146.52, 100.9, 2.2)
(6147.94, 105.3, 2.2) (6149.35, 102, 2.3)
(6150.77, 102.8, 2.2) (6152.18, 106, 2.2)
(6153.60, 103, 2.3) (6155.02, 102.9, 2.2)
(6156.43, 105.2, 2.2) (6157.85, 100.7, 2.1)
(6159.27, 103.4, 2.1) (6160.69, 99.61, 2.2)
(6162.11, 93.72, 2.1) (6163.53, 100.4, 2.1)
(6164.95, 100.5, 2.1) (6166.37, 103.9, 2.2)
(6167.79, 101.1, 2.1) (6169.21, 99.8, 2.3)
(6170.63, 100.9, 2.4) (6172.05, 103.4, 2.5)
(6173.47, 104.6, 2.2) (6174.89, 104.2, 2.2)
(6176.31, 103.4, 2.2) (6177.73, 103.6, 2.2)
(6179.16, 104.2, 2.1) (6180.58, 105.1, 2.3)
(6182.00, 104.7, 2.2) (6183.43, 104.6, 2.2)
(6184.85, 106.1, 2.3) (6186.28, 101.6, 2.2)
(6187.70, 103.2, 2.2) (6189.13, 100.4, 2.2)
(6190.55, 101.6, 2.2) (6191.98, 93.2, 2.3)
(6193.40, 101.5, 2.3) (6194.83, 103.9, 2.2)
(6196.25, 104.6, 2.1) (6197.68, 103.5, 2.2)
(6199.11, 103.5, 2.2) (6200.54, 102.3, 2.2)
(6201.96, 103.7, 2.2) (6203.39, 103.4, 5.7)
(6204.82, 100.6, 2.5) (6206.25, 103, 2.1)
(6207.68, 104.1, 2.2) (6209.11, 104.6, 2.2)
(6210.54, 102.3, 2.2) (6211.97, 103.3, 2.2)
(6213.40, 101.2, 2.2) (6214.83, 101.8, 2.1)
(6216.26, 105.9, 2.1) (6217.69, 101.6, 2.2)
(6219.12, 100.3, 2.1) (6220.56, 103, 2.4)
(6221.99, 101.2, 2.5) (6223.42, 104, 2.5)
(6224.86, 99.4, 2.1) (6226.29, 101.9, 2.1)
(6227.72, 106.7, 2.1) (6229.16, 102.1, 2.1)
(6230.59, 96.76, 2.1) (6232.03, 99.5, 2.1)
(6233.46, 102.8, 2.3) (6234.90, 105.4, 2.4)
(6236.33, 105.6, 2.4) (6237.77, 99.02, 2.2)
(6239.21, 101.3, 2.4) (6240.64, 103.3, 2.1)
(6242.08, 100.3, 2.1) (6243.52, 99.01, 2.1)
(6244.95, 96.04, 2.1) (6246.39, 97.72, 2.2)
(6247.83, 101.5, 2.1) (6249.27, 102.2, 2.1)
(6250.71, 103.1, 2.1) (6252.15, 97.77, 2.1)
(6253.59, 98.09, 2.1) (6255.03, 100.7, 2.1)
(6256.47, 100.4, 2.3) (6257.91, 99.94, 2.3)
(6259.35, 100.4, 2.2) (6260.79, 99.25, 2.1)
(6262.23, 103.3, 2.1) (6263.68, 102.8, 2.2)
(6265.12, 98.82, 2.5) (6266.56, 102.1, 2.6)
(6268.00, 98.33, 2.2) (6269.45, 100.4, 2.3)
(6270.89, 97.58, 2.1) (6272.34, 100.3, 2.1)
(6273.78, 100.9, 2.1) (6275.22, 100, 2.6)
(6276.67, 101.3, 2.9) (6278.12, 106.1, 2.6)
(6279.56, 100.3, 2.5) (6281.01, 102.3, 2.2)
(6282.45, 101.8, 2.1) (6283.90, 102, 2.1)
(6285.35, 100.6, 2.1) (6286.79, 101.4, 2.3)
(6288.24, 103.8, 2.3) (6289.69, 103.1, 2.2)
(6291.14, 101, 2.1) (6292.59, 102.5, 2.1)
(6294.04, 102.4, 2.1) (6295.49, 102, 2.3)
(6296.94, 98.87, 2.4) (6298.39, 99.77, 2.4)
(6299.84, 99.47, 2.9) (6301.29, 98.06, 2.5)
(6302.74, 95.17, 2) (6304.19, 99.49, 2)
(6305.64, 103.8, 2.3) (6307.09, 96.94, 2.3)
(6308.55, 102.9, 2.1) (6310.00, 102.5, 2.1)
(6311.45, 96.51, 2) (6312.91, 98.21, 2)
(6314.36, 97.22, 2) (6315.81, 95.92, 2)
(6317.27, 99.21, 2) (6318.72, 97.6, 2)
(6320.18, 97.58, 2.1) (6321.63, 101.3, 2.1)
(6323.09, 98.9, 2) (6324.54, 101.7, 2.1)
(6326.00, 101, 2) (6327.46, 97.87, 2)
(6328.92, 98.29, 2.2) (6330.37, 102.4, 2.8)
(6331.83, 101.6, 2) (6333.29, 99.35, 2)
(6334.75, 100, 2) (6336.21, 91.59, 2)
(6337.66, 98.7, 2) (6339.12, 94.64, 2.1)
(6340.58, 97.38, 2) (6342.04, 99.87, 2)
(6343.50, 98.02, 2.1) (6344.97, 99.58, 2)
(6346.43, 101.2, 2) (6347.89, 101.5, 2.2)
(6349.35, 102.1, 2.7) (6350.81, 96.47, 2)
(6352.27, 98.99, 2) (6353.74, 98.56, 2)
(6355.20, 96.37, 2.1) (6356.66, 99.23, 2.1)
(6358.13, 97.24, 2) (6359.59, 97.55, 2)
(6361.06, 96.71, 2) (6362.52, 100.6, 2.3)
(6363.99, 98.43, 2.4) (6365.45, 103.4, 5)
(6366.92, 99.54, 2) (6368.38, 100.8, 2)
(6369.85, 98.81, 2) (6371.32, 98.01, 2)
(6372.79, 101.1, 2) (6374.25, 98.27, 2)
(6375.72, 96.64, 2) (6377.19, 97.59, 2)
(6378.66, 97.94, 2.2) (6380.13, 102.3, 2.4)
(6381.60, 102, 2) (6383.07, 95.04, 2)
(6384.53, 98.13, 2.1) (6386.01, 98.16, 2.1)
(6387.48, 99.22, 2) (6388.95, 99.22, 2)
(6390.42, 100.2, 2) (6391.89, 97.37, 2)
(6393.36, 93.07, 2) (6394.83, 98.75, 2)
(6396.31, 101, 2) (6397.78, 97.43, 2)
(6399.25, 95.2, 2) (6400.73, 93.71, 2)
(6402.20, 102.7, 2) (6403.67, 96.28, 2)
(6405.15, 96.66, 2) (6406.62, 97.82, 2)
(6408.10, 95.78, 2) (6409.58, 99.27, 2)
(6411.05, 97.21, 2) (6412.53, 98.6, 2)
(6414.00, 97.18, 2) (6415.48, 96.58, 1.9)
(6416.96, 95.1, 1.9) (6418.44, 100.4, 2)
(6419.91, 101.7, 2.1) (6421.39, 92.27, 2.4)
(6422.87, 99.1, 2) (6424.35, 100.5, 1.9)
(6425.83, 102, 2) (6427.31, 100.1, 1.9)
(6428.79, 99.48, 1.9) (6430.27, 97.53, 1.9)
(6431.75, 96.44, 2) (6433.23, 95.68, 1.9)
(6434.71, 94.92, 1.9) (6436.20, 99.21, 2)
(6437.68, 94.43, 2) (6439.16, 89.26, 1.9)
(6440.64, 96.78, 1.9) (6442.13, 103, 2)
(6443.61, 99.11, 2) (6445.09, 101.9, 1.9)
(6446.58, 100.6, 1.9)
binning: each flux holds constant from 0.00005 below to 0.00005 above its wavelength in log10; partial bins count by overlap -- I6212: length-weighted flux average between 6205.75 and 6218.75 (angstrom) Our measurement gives 103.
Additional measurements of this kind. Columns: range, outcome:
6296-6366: 99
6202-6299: 101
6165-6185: 103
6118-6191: 102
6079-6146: 104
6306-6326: 99.1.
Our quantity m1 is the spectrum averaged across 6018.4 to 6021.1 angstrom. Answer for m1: 102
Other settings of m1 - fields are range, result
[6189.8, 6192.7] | 97.7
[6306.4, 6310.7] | 101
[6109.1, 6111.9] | 103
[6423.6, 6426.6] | 101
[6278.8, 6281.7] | 101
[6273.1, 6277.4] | 101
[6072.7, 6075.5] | 107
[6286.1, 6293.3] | 102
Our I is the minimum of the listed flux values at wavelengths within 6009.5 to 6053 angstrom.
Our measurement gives 101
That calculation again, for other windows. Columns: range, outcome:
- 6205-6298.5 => 96.04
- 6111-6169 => 93.46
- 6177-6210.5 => 93.2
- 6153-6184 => 93.72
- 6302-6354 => 91.59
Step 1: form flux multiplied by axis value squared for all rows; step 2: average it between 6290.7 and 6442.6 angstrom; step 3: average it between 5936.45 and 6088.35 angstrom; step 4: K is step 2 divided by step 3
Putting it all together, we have 1.0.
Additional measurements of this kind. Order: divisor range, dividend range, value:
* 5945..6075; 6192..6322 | 1.02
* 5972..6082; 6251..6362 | 1.03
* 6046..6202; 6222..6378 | 1.02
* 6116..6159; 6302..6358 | 1.03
